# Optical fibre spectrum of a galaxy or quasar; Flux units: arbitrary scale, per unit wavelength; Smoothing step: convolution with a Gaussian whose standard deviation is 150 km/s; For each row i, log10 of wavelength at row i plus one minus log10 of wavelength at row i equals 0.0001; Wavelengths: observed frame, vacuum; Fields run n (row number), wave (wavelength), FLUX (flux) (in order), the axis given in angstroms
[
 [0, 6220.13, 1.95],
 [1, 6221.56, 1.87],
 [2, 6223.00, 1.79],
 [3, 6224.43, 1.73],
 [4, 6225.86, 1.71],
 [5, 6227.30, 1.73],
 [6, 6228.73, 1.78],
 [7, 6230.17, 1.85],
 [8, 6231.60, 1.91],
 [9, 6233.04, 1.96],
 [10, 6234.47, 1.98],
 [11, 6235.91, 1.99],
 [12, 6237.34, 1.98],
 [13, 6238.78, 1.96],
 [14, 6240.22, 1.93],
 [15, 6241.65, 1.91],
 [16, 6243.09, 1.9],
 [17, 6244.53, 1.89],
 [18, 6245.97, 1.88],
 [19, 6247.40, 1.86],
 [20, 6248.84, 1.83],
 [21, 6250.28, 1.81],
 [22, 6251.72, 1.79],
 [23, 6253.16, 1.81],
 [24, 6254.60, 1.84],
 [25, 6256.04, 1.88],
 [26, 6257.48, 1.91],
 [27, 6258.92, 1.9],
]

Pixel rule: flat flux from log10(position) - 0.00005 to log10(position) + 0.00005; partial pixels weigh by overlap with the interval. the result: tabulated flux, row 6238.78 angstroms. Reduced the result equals 1.96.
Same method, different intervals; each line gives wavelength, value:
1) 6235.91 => 1.99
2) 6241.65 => 1.91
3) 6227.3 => 1.73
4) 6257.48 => 1.91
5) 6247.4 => 1.86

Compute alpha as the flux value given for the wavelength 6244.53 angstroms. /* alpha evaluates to 1.89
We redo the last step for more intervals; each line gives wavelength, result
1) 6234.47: 1.98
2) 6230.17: 1.85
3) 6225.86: 1.71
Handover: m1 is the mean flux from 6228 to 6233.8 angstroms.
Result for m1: 1.88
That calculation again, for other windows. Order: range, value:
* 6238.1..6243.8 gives 1.93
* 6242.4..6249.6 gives 1.87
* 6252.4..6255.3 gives 1.82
